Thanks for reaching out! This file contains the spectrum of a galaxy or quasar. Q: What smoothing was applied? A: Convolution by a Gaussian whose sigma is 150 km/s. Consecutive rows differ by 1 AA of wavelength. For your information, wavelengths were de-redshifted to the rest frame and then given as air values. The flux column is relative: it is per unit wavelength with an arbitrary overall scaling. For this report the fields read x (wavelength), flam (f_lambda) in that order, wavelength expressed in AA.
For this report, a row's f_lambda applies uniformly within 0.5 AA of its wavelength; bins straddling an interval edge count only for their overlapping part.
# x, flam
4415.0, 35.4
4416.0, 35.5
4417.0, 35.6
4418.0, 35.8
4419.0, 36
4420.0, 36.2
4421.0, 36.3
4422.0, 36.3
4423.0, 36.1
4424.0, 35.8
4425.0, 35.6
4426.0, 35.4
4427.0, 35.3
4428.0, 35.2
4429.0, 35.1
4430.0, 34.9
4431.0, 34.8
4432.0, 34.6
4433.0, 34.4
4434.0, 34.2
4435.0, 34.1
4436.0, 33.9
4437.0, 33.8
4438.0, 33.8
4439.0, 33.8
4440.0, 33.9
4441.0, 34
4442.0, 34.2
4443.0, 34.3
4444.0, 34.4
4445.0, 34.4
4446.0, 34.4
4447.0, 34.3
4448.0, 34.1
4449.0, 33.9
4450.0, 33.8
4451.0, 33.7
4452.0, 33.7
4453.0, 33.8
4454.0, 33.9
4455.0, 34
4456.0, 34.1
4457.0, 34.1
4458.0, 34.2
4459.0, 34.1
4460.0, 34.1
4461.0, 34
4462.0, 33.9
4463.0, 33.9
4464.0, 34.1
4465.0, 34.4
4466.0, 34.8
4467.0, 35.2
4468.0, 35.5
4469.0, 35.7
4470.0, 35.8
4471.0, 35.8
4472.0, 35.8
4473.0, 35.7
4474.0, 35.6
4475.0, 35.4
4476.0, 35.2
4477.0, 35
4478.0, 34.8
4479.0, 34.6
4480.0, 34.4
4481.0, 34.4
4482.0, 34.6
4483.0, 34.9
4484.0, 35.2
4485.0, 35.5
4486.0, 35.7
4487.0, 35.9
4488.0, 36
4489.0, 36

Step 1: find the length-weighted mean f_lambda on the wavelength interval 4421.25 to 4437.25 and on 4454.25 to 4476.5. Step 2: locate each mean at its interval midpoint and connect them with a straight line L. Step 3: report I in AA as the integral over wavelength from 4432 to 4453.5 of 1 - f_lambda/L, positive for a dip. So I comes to 0.53 AA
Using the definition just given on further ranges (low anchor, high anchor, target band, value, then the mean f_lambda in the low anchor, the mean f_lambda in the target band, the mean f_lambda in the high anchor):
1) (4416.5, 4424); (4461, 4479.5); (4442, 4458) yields 0.62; 36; 34.1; 35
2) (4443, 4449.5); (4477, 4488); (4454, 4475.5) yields -0.06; 34.3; 34.8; 35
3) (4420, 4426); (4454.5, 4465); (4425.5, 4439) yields 0.36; 36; 34.5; 34.1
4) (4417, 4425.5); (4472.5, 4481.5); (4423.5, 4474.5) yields 1.41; 36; 34.5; 35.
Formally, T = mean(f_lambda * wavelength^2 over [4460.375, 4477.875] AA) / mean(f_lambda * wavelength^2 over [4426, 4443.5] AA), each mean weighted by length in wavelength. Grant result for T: 1.03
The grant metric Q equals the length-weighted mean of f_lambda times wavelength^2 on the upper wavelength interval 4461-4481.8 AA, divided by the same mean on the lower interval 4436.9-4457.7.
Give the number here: 1.04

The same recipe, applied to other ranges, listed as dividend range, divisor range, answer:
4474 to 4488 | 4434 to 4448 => 1.05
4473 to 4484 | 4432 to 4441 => 1.05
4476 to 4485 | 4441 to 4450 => 1.03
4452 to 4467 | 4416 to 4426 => 0.97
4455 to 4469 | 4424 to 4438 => 1.00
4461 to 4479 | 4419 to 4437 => 1.02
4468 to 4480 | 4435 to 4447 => 1.05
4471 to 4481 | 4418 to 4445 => 1.03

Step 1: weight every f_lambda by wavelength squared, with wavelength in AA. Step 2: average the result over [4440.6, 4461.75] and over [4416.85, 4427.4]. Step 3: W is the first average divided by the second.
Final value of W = 0.96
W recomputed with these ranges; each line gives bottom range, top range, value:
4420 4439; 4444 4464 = 0.98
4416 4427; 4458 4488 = 1.00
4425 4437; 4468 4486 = 1.04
